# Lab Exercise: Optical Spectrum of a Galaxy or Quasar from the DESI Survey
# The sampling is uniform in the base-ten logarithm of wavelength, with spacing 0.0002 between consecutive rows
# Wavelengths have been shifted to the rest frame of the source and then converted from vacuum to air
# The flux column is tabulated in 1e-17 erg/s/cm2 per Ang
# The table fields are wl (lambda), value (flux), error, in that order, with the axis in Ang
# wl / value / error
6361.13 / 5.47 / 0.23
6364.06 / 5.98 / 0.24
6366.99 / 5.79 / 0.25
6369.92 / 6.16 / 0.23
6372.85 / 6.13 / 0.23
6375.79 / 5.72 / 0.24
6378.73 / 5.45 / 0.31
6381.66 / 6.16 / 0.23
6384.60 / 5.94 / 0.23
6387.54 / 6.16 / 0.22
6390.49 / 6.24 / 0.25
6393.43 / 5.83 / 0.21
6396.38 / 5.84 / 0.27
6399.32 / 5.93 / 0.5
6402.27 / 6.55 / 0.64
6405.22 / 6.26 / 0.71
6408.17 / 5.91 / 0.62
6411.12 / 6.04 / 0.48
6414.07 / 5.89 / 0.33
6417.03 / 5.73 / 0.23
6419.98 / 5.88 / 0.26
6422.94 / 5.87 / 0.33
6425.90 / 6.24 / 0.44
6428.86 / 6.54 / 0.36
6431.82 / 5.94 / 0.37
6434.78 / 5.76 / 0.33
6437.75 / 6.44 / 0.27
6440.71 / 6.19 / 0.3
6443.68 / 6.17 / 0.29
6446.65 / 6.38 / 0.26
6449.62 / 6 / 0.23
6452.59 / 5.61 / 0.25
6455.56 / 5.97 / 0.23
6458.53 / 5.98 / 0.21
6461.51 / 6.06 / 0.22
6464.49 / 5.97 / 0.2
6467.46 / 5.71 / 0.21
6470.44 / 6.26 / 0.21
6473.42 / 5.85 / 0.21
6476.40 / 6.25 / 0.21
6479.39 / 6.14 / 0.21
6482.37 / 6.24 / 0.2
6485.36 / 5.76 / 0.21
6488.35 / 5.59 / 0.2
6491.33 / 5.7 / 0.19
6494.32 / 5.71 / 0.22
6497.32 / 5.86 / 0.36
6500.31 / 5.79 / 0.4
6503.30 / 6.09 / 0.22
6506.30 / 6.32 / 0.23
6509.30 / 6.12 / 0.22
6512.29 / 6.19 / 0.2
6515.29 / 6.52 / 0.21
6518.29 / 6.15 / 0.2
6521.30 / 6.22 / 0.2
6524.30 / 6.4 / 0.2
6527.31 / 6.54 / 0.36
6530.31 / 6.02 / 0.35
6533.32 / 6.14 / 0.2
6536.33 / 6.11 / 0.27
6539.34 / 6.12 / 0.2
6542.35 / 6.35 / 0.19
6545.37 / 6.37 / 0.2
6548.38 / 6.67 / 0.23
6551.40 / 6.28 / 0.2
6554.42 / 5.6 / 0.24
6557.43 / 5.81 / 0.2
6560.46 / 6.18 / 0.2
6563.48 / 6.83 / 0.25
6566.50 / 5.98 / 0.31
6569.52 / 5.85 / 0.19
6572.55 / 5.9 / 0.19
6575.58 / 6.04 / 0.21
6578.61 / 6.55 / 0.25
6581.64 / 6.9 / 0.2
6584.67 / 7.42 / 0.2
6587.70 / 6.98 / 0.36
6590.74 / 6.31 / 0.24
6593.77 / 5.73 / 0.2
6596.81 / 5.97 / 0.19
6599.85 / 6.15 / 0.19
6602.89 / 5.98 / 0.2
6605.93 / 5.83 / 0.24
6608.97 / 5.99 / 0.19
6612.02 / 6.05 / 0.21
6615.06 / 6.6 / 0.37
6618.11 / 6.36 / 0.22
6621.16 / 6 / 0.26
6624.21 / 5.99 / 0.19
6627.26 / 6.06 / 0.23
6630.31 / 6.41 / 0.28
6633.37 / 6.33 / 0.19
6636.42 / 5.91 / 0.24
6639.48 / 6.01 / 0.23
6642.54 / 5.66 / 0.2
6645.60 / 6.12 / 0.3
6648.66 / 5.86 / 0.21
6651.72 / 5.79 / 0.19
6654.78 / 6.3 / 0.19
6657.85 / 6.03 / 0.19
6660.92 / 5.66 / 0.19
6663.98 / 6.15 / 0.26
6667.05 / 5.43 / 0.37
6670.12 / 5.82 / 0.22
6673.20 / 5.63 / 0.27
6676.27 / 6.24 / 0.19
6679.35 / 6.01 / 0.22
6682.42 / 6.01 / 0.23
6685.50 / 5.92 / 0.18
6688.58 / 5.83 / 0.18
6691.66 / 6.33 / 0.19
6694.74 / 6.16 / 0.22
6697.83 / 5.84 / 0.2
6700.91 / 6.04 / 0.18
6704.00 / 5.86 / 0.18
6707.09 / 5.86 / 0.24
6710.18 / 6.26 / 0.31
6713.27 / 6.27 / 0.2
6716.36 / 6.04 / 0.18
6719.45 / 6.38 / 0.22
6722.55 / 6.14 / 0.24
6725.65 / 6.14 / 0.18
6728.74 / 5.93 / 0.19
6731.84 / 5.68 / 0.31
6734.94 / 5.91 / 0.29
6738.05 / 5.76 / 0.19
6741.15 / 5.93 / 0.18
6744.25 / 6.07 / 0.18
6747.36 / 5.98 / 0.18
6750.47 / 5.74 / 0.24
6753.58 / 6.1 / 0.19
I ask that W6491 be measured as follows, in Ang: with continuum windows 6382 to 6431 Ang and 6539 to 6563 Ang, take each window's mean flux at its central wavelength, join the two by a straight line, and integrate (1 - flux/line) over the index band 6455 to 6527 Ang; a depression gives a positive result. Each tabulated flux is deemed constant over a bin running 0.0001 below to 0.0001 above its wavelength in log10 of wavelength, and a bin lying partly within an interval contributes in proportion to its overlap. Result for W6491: 1.1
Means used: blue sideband 6.05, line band 6.04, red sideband 6.2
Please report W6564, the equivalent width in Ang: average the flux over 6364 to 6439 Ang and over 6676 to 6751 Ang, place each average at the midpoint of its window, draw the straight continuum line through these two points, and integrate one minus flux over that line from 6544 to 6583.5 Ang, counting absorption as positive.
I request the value -1.47 Ang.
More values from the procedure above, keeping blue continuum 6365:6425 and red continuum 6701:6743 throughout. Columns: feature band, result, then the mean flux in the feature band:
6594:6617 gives -0.3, 6.07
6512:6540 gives -1.2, 6.25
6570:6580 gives -0.2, 6.12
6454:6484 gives -0.3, 6.04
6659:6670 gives 0.4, 5.77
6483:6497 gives 0.6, 5.74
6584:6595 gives -1.0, 6.57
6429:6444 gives -0.4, 6.13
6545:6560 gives -0.3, 6.13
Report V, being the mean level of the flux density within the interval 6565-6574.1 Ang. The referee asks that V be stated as 5.91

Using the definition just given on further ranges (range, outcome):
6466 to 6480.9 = 6.04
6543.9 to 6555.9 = 6.23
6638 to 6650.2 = 5.91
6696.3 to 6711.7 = 5.97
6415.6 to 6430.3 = 6.05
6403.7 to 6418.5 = 5.97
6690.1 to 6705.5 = 6.05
